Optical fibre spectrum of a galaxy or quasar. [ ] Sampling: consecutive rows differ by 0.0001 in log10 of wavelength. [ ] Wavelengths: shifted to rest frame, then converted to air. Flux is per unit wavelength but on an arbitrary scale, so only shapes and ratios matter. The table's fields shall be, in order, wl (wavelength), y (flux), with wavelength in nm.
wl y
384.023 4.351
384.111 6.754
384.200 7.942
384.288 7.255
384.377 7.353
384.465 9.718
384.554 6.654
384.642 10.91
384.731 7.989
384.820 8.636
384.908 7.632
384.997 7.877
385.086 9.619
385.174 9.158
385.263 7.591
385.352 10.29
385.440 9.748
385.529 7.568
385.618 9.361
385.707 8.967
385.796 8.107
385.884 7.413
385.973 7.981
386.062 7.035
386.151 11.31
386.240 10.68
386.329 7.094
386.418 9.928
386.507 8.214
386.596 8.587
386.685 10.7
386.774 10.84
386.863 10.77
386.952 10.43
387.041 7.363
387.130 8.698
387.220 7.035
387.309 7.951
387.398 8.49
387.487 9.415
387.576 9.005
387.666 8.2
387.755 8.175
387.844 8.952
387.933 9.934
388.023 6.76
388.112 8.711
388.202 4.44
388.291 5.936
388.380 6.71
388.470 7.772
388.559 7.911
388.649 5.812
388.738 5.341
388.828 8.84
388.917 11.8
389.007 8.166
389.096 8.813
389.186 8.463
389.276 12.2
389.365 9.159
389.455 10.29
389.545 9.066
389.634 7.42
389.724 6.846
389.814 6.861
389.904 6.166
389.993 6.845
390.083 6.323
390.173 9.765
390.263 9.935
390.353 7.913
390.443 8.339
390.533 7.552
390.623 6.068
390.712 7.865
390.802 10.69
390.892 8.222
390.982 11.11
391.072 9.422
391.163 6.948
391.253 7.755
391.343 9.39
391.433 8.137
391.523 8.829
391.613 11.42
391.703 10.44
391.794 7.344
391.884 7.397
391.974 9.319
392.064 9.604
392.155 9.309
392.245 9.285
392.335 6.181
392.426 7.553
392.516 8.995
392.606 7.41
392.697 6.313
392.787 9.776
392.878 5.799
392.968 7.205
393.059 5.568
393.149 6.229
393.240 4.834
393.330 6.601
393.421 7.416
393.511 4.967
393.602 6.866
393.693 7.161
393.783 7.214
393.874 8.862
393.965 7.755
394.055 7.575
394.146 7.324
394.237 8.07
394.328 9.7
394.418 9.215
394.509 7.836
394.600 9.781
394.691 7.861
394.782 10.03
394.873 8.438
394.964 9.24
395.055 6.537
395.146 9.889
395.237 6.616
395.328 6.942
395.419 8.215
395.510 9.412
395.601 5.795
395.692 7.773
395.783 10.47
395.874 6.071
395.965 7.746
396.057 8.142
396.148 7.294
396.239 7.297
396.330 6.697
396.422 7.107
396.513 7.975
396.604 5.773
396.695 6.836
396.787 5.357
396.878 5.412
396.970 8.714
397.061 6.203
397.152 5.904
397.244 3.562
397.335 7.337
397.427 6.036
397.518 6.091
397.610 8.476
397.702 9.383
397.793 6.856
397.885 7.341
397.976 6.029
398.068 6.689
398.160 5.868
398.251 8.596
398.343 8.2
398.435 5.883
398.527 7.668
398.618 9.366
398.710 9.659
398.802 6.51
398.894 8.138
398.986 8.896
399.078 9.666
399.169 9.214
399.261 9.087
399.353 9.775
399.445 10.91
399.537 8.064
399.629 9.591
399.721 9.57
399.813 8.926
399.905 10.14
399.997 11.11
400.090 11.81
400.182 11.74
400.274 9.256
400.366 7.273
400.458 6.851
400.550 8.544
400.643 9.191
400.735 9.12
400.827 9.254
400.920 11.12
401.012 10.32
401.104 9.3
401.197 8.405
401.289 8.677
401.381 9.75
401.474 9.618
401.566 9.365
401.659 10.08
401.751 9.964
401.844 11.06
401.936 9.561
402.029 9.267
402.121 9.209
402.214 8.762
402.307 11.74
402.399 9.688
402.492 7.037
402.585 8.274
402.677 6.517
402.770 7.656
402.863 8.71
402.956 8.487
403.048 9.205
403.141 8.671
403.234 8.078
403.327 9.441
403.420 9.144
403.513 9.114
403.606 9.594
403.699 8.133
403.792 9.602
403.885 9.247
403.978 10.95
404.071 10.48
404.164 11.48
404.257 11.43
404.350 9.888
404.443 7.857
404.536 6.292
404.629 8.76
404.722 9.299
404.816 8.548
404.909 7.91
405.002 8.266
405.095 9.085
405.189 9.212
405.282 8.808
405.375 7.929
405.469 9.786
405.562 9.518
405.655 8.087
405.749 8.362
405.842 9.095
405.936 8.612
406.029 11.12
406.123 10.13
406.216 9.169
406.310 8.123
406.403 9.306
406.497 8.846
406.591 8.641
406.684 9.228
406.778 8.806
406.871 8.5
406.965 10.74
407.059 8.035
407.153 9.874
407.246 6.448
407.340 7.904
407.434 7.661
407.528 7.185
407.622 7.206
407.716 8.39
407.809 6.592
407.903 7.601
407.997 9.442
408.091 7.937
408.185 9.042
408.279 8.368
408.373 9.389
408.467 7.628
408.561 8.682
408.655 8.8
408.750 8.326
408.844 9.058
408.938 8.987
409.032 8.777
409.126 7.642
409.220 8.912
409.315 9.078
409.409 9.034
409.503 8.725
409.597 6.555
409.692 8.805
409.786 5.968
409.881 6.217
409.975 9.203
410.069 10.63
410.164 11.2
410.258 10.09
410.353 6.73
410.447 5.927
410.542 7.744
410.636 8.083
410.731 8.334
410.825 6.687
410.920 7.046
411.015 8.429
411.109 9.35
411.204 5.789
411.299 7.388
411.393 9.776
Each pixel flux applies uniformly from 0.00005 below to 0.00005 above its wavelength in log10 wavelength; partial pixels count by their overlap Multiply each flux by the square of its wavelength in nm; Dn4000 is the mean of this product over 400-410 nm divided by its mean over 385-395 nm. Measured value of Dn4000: 1.2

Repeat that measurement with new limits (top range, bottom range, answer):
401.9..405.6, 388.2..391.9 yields 1.17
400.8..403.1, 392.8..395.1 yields 1.27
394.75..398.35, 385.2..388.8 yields 0.91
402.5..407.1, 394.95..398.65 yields 1.29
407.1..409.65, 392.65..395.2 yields 1.16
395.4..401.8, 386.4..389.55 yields 1.02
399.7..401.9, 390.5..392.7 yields 1.18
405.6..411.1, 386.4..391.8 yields 1.10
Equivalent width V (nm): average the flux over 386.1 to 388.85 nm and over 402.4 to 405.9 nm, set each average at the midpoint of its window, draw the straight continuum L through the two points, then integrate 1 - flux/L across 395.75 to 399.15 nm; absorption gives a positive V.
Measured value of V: 0.55 nm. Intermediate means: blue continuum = 8.38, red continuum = 8.87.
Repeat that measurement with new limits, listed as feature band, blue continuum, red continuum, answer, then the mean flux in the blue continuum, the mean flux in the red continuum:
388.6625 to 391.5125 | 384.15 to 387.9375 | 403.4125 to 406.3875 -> 0.13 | 8.74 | 9.16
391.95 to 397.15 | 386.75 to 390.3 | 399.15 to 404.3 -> 0.71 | 8.27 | 9.4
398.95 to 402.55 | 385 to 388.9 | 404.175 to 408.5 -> -0.37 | 8.46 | 8.68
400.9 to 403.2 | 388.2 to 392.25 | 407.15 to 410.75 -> -0.25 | 8.37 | 8.24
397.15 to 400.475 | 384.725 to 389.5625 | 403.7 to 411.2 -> 0.12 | 8.6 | 8.62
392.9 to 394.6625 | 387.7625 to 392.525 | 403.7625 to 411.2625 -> 0.21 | 8.3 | 8.6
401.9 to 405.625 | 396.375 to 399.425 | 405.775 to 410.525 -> -0.45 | 7.41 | 8.52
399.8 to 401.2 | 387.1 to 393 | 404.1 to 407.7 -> -0.15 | 8.24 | 8.82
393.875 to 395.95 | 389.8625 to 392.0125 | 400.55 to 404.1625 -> 0.13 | 8.47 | 9.27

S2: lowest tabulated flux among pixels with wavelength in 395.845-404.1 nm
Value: 3.562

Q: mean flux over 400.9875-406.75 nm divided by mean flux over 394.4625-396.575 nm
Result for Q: 1.1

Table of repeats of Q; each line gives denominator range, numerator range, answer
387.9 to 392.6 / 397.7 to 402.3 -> 1.09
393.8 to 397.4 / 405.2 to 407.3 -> 1.18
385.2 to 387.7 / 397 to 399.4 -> 0.85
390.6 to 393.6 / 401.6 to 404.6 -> 1.15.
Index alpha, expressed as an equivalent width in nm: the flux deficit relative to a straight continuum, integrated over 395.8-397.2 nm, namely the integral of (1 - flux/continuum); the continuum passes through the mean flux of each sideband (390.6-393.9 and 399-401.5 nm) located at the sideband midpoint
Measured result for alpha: 0.296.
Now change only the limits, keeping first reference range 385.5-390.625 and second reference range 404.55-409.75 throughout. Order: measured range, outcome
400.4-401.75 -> -0.12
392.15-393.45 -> 0.19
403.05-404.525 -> -0.15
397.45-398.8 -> 0.15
